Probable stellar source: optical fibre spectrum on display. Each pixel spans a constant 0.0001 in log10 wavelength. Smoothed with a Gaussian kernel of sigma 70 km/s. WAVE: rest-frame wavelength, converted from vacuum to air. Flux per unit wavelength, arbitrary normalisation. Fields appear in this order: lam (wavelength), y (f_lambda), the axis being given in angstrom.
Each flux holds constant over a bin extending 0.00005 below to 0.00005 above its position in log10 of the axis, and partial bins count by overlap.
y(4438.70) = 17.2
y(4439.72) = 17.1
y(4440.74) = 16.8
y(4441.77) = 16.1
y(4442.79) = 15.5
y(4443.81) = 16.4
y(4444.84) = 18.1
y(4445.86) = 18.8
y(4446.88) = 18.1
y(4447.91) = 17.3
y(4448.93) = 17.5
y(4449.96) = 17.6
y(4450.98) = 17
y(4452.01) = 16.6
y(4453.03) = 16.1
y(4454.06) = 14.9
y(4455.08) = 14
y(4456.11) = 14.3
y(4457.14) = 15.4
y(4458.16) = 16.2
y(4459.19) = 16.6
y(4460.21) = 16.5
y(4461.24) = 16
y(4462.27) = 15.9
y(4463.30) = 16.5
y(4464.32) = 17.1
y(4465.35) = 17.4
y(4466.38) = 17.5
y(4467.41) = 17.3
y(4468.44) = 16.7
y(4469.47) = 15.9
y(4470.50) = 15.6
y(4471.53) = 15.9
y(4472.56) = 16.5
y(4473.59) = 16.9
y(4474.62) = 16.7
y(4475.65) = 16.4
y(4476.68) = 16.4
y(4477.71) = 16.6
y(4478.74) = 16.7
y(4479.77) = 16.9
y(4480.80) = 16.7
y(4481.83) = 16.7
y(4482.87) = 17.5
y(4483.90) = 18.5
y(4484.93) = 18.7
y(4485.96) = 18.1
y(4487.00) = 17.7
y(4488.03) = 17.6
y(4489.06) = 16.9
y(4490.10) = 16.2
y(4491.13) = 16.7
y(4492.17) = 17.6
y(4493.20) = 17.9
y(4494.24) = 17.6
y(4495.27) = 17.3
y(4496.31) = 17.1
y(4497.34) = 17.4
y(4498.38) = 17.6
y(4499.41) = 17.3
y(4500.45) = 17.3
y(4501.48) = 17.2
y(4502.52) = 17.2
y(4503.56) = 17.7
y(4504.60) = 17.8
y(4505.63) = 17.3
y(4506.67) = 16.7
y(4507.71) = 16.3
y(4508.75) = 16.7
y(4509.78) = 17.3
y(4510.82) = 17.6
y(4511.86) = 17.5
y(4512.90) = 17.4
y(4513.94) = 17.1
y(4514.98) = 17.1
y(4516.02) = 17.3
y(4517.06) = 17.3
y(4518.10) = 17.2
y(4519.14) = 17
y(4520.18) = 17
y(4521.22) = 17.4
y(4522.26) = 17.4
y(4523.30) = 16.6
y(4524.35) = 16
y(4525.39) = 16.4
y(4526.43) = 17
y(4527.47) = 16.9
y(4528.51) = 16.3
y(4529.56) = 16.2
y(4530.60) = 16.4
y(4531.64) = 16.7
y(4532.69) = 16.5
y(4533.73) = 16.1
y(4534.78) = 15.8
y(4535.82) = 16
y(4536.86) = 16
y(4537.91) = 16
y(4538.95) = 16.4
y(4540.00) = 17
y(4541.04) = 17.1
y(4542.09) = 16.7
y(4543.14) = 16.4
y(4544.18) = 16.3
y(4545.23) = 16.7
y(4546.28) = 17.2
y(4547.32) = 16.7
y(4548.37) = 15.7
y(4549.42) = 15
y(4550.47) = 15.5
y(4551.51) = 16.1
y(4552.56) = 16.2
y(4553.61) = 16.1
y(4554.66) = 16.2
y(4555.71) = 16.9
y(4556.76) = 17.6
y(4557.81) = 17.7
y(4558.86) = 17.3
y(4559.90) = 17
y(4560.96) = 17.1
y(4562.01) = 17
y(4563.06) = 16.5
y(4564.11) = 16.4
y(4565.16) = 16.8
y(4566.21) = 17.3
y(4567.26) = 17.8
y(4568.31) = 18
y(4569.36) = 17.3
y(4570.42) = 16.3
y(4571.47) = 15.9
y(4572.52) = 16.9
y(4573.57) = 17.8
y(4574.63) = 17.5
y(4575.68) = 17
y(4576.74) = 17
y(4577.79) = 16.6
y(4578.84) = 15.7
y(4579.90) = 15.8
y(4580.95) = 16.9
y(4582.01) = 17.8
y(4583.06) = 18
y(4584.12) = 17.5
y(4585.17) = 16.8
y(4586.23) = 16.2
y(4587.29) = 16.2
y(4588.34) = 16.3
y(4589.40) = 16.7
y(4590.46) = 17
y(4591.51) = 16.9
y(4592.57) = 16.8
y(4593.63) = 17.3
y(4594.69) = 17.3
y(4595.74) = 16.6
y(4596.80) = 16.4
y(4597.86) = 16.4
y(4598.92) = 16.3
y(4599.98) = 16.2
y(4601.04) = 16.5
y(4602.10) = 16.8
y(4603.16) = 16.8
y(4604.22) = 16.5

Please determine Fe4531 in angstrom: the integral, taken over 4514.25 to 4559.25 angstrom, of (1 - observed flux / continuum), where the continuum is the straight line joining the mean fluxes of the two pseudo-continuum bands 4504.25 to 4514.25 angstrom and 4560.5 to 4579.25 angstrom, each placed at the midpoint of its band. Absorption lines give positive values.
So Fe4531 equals 1.3 angstrom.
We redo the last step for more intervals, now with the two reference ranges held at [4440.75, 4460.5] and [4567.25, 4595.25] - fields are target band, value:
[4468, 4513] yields -1.30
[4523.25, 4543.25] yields 0.40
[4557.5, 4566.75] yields -0.08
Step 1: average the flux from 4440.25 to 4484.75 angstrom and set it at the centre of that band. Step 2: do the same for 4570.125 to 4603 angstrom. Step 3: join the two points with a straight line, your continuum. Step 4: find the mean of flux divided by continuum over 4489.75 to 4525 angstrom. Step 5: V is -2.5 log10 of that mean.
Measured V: -0.03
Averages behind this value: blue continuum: 16.6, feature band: 17.2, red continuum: 16.8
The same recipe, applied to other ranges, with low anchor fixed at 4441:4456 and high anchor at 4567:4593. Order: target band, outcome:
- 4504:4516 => -0.03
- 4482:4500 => -0.05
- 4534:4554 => 0.04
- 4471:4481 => 0.01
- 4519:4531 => 0.01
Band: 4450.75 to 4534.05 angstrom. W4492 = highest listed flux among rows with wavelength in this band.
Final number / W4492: 18.7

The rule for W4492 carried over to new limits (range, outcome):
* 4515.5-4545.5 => 17.4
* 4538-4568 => 17.8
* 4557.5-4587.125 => 18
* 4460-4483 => 17.5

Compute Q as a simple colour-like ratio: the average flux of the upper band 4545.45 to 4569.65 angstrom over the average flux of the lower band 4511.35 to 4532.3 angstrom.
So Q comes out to 0.99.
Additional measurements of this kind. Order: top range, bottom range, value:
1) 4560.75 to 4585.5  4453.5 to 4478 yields 1.05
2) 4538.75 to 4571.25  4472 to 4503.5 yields 0.97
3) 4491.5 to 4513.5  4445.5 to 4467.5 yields 1.05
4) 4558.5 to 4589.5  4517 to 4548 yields 1.02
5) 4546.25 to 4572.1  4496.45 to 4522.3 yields 0.97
